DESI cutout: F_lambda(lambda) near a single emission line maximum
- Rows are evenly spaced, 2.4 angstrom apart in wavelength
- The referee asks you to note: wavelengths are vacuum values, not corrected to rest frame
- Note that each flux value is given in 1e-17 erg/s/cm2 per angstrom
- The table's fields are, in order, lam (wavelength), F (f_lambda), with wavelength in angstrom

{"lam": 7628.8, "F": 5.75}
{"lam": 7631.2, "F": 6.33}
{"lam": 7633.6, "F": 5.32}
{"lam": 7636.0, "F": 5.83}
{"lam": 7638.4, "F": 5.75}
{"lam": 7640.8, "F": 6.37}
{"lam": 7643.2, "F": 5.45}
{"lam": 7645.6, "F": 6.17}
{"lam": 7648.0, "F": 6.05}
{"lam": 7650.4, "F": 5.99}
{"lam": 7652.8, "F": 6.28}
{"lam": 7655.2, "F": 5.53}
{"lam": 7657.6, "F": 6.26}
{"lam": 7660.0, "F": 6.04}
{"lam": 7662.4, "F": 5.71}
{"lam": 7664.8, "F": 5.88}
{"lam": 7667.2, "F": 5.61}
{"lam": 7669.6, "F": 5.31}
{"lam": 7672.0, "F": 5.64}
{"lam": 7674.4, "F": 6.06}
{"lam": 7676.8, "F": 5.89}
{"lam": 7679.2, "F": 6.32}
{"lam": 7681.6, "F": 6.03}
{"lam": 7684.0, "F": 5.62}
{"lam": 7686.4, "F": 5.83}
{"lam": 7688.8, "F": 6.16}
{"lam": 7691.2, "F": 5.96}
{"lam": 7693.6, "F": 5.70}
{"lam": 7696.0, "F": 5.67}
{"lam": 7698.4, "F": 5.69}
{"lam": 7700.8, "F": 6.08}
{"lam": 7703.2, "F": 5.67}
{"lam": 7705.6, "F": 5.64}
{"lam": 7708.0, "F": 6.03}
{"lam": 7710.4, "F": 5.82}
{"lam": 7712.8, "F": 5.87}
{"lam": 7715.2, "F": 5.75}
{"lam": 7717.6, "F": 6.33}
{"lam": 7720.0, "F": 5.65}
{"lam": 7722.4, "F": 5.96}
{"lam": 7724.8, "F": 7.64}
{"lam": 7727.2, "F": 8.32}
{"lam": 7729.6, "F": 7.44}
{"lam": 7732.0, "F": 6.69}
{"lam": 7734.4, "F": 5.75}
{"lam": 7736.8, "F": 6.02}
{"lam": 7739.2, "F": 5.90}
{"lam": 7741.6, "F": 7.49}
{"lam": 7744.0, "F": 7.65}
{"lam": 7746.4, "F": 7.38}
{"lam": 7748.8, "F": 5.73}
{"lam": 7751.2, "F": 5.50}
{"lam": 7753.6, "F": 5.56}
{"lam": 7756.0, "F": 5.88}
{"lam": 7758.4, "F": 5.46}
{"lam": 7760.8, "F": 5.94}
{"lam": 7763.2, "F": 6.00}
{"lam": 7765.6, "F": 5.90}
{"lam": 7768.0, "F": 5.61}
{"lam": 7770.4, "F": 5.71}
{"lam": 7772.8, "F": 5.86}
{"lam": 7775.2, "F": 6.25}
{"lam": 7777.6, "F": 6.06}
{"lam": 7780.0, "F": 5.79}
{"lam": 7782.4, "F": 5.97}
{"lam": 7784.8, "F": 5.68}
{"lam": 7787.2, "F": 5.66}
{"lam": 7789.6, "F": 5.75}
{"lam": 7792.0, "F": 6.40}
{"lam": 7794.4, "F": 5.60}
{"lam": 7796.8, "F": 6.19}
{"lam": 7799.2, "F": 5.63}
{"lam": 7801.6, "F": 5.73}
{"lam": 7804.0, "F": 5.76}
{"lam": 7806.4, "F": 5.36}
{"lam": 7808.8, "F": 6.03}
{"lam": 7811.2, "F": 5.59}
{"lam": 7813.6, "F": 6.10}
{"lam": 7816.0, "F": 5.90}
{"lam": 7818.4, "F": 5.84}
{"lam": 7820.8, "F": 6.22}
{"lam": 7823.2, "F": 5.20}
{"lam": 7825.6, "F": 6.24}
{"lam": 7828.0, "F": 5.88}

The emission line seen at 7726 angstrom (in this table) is [S II]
